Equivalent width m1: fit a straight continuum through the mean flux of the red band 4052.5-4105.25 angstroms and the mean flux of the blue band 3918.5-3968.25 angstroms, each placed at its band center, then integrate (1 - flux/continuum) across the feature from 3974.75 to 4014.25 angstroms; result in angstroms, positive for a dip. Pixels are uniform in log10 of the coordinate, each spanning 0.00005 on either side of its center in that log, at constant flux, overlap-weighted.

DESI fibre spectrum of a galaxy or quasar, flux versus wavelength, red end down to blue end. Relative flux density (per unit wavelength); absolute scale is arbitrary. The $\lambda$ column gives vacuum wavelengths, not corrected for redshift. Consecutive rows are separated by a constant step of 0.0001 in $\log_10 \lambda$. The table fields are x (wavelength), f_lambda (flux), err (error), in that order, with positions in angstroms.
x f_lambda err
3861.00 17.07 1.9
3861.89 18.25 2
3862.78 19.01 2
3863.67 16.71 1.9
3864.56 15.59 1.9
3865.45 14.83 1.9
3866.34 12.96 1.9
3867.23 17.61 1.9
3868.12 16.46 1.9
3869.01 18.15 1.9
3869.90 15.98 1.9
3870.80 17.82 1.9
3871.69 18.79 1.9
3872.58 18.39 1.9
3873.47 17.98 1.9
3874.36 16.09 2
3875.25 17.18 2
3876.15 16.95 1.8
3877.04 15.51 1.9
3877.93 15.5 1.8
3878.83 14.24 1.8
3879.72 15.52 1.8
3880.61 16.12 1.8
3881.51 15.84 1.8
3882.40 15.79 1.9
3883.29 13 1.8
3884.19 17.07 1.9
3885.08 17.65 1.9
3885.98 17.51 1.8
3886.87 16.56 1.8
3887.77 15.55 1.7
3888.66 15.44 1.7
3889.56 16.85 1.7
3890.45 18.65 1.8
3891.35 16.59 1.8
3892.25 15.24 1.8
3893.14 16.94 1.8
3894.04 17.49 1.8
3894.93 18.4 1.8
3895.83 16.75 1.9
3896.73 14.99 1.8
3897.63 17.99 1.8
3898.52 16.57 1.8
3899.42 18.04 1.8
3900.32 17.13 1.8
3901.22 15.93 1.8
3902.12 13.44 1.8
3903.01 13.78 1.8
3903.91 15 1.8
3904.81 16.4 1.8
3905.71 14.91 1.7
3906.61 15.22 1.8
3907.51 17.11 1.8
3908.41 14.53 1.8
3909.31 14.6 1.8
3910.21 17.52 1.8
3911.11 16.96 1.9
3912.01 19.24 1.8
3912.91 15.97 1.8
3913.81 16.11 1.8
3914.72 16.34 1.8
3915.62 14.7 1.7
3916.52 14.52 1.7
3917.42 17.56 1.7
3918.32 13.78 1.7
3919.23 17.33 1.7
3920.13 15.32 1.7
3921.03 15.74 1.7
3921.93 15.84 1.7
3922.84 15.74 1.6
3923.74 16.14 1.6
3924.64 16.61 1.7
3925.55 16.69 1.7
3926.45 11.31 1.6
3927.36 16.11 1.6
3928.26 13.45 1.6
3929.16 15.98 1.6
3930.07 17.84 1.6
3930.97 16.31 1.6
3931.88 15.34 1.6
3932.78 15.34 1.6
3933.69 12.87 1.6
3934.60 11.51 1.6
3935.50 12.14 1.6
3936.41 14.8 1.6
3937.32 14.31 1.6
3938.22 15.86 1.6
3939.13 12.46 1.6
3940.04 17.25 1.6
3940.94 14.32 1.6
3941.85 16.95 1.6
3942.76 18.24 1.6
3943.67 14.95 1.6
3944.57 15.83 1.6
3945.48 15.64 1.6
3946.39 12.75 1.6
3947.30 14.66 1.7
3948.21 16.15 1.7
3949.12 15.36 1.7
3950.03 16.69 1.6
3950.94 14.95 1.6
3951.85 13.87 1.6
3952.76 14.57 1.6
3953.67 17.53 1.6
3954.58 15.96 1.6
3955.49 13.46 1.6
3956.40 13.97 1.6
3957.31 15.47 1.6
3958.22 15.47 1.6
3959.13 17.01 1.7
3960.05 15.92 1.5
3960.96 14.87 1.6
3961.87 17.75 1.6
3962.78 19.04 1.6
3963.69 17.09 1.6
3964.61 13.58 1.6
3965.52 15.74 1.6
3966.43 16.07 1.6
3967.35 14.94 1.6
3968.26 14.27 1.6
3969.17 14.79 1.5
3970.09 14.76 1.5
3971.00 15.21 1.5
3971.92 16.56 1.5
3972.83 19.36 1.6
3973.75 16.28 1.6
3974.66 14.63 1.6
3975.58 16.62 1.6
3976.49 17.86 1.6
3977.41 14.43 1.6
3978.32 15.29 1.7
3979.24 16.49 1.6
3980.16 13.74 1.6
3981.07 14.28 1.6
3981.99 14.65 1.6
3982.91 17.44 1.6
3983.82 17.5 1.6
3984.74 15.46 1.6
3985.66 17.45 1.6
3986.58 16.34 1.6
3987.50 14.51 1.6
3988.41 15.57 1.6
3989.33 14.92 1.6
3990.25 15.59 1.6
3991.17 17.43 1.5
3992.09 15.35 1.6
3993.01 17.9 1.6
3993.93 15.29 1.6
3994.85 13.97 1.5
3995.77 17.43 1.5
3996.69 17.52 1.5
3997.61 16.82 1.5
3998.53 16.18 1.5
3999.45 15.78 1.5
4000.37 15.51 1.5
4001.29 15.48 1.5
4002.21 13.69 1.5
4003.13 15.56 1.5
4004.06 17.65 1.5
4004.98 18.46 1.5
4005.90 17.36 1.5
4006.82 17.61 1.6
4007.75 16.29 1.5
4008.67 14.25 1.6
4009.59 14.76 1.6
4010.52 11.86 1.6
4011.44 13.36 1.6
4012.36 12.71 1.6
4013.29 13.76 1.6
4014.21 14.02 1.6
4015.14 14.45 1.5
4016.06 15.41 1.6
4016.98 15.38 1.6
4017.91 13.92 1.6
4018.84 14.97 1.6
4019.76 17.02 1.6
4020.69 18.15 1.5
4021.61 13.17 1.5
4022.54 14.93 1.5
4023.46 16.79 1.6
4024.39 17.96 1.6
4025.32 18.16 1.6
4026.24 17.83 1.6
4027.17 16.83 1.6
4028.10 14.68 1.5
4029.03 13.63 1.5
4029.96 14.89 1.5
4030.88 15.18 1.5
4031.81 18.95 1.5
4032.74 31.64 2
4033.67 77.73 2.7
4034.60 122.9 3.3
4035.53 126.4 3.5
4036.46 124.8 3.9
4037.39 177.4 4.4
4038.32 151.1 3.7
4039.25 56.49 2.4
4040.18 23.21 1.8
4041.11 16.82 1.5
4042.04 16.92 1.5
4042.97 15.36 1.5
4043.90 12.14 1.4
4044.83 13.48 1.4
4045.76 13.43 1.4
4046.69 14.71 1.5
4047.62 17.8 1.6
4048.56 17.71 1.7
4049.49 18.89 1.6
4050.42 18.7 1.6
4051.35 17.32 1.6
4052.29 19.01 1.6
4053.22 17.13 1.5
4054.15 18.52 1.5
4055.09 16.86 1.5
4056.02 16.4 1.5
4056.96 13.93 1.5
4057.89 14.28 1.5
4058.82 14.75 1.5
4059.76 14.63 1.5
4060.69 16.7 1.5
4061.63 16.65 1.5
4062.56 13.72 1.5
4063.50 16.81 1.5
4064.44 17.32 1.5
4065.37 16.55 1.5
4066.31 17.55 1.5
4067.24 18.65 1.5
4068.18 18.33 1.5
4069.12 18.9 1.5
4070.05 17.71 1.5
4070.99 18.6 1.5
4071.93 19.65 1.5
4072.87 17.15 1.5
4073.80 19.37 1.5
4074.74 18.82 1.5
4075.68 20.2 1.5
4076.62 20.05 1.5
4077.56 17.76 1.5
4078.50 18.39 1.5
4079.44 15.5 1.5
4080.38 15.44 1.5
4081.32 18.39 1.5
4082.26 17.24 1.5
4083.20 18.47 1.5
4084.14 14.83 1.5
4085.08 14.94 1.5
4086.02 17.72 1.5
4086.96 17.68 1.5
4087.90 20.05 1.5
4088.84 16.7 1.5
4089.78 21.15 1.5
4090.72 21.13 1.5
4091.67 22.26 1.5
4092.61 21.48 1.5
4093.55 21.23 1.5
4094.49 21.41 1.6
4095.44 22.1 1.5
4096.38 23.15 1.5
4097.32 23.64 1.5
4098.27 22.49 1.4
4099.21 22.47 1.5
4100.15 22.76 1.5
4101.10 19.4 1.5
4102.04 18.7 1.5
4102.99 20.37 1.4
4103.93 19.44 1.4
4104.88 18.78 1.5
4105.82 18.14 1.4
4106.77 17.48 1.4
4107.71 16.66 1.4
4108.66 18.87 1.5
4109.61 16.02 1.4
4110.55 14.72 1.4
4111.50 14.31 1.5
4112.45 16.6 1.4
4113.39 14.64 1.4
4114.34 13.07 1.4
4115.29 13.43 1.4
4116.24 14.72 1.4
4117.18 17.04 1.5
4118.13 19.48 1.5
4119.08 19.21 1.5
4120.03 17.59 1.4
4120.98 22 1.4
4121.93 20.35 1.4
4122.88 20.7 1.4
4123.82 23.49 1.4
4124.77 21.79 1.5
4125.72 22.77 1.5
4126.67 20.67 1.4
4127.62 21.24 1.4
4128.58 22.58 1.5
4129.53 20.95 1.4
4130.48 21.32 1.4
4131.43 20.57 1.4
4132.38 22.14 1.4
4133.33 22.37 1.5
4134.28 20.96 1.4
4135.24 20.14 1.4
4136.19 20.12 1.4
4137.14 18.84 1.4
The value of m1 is 2.0 angstroms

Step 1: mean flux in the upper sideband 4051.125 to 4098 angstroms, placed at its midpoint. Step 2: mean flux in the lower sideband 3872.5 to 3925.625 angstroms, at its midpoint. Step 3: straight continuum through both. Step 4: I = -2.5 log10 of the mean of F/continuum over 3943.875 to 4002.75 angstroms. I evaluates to 0.09 mag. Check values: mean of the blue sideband 16.2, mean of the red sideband 18.1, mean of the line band 15.7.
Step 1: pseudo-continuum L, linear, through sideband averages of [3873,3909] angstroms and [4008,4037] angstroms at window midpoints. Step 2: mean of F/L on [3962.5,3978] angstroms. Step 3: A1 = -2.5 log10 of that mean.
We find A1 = 0.43 mag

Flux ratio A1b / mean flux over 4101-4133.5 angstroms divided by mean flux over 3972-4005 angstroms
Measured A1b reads 1.18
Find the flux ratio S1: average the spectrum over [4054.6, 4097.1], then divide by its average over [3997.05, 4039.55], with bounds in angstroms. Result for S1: 0.6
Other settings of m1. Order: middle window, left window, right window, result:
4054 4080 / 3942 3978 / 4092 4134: 1.7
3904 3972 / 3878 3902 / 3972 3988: 3.0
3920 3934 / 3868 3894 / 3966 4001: 0.7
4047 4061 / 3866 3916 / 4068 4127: 1.1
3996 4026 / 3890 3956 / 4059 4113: 2.7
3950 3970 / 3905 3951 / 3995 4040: 5.2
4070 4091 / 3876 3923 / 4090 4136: 1.2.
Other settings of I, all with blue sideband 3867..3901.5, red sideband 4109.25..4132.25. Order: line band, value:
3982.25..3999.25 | 0.09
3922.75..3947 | 0.14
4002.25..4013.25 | 0.16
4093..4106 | -0.14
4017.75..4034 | -0.12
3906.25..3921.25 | 0.06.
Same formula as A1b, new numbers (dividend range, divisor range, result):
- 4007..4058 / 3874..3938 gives 1.86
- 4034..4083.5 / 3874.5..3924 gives 1.84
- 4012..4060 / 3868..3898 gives 1.83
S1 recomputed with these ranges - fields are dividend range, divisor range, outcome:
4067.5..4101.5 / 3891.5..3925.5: 1.20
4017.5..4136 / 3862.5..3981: 1.50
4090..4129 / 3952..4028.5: 1.24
